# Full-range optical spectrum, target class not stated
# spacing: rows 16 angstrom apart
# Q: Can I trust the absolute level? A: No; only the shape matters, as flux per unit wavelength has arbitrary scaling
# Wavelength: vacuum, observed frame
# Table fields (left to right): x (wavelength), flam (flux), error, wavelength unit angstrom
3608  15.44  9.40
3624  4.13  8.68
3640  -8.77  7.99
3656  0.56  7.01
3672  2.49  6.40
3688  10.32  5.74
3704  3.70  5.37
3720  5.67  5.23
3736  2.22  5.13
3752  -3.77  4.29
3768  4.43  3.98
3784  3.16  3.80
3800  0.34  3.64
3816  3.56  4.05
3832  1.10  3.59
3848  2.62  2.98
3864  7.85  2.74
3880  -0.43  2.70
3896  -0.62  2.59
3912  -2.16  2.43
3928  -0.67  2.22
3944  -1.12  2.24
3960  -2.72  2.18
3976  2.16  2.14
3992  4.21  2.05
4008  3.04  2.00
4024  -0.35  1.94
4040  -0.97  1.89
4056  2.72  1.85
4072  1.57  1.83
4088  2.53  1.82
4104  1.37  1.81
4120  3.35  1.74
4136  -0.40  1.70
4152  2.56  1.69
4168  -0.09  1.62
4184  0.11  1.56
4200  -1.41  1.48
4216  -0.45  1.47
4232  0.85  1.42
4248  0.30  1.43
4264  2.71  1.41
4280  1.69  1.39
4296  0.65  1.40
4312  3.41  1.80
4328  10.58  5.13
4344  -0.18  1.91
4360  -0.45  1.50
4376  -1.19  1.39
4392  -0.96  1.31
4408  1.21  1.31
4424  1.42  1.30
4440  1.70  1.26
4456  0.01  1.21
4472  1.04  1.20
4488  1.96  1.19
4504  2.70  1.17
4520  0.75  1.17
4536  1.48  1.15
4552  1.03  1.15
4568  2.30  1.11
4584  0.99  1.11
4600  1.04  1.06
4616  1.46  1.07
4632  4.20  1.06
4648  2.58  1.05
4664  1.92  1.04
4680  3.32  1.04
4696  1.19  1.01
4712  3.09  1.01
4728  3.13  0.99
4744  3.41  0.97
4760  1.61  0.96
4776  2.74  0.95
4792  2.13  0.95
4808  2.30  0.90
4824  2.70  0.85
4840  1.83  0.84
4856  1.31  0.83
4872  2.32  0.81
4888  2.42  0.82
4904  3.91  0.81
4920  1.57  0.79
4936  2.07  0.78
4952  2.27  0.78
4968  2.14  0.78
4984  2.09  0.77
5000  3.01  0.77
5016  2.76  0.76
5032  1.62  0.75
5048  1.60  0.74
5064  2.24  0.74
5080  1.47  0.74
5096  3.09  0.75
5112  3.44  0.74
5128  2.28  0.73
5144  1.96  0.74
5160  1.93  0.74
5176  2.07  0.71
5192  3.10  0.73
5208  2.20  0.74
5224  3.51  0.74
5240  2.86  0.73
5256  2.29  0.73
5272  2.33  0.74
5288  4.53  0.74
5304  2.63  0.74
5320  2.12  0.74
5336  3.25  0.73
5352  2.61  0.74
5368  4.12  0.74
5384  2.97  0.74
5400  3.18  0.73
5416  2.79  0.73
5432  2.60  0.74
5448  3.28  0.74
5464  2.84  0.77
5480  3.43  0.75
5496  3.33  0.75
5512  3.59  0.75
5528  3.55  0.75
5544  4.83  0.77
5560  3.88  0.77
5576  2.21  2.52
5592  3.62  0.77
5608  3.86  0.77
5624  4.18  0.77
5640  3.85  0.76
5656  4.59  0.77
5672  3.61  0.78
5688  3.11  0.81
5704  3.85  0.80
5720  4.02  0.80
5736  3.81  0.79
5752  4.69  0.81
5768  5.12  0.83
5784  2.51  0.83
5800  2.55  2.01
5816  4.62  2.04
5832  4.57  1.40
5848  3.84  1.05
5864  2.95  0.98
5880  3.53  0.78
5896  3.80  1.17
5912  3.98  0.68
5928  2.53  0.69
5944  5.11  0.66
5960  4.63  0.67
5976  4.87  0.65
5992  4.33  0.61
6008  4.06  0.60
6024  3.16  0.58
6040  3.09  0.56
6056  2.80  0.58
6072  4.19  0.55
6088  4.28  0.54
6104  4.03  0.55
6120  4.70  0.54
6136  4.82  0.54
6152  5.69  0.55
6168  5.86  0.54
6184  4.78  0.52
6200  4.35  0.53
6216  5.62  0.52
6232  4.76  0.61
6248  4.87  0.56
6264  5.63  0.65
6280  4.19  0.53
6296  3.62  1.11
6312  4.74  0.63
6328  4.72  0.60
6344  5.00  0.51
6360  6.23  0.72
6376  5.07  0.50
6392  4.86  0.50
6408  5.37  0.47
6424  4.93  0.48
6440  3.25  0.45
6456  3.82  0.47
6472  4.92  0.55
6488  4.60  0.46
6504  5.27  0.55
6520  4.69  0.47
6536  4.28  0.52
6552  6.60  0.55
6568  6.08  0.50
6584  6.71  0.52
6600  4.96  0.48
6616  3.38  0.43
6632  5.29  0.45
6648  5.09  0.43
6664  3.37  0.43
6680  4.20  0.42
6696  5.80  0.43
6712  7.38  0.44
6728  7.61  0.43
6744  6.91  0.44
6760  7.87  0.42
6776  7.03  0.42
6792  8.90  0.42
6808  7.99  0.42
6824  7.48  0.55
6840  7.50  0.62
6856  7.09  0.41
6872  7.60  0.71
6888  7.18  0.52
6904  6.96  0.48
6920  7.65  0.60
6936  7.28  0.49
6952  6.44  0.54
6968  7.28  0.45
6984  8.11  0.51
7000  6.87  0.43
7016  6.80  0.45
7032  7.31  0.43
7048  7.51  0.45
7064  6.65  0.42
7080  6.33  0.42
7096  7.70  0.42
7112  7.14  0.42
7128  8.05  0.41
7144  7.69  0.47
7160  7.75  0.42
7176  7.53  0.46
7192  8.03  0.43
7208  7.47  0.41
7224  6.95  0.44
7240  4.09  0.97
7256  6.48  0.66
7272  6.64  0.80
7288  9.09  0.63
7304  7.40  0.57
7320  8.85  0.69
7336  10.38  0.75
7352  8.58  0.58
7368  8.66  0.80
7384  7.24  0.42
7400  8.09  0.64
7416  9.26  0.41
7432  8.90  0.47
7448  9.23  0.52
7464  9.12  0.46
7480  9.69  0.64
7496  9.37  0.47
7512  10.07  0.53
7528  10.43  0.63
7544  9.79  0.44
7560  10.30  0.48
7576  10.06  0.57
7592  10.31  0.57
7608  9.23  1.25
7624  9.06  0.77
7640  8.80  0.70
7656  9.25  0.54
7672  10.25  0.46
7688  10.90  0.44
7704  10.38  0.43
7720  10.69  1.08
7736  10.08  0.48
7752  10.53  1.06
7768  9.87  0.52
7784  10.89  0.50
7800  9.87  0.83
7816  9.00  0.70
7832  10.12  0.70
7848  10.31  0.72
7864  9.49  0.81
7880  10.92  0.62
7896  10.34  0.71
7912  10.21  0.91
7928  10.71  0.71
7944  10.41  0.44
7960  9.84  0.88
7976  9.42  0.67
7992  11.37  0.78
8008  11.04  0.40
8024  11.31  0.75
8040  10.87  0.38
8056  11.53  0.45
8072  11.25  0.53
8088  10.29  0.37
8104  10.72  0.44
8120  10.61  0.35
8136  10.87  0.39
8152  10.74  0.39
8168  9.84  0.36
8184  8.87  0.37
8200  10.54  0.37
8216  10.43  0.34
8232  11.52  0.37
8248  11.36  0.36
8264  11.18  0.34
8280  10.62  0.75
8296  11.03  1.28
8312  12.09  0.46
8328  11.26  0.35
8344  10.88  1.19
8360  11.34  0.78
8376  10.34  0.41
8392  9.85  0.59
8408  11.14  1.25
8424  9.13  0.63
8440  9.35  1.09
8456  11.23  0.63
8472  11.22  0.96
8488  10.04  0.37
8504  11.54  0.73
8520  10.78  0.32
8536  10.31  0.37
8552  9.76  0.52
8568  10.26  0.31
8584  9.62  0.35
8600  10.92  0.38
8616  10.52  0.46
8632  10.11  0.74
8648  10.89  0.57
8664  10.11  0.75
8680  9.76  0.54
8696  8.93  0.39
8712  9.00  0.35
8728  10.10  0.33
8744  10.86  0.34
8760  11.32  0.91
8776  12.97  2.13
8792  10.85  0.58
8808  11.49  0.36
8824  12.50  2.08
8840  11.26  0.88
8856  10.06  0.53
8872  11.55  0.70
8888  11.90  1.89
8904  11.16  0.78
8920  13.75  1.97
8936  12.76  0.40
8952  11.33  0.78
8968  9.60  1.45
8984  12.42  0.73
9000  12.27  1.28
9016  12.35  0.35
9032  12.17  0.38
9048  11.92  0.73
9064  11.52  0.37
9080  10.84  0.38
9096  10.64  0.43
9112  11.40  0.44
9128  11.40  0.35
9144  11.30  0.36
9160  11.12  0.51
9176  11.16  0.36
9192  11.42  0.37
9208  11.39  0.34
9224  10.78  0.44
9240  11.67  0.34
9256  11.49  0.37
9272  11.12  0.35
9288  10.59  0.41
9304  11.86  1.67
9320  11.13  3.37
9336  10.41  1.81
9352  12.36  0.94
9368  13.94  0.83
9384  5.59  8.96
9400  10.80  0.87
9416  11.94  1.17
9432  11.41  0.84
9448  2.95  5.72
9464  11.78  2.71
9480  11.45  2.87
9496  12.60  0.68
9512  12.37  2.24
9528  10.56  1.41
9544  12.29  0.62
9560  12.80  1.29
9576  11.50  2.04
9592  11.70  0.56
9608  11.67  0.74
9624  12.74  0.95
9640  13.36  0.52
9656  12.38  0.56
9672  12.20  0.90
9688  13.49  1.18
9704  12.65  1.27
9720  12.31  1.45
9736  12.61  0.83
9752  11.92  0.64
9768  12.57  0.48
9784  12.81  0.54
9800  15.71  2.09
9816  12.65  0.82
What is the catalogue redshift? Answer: 0.68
